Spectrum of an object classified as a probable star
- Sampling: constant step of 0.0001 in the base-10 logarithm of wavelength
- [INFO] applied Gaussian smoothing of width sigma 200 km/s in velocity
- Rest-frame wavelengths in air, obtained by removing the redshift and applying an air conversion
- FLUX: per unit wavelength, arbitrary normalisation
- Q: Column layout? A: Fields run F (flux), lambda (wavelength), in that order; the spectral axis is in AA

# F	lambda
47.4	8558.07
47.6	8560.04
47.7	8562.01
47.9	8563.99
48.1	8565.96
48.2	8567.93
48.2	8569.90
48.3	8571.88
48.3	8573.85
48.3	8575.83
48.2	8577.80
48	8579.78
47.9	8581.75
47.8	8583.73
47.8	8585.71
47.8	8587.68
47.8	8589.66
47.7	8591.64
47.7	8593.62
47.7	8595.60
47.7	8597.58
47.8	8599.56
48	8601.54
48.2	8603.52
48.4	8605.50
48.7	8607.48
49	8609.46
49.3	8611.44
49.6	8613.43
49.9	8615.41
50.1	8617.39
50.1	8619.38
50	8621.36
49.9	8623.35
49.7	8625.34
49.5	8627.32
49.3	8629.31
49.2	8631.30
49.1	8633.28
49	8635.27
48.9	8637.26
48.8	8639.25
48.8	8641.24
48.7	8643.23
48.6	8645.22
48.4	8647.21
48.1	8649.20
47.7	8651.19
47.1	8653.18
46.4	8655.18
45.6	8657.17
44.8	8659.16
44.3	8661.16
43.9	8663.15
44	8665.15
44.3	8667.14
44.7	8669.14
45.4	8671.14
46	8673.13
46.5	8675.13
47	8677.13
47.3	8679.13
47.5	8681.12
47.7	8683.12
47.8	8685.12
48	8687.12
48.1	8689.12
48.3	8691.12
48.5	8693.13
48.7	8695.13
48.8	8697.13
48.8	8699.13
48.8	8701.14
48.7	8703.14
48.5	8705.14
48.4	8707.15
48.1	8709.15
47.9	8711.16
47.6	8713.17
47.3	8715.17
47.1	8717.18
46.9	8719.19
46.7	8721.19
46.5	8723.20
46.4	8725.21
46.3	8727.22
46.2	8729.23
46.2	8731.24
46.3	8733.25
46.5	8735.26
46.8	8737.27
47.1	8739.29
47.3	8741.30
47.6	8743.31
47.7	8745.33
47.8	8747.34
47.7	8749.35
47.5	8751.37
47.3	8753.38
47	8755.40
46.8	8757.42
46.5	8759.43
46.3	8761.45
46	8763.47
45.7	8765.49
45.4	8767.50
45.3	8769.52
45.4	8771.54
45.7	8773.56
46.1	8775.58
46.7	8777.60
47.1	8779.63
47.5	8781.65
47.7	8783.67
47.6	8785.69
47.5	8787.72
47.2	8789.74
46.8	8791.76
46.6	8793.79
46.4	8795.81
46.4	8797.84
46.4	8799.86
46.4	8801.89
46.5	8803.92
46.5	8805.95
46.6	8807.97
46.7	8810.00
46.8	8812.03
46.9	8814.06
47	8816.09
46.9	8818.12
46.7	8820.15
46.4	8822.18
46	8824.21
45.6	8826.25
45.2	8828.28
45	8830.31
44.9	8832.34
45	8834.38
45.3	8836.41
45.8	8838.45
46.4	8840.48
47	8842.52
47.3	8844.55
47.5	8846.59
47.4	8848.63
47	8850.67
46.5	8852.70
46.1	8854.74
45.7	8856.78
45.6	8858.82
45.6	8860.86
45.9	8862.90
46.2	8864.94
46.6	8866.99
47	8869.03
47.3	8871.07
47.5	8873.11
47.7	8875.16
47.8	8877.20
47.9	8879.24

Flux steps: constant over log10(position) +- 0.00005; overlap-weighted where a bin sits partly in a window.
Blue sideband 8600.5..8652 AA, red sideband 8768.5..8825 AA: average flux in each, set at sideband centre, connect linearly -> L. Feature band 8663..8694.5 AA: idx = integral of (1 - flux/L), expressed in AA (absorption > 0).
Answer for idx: 1.1 AA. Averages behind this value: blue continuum 49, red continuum 46.6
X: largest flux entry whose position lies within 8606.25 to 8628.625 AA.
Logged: 50.1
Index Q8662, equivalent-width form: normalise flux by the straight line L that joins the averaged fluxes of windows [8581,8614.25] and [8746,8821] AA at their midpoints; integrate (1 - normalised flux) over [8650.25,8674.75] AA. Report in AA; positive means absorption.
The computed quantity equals 1.17 AA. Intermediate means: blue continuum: 48.2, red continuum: 46.7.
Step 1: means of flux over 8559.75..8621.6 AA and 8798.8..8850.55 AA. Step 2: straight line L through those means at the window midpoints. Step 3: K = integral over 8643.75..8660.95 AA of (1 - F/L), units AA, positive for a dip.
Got 0.3 AA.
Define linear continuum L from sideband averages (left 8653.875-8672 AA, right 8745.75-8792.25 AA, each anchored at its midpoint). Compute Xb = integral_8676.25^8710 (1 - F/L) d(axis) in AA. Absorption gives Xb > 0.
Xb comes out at -2.1 AA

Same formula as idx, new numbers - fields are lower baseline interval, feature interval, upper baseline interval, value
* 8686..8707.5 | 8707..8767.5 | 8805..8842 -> 1.01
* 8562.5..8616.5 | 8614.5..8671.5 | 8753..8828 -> 0.04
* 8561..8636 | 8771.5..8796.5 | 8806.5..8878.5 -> 0.05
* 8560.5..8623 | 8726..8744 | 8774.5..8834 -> 0.18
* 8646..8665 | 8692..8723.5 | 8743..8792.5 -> -1.04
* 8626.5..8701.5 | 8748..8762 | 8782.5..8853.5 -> -0.05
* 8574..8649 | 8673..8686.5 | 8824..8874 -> 0.21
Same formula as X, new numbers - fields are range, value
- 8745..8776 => 47.8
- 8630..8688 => 49.2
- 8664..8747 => 48.8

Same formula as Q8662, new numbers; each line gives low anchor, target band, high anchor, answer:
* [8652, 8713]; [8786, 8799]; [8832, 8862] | -0.1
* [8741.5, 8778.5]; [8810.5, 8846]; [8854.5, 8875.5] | 0.3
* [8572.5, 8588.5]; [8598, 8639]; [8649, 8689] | -1.7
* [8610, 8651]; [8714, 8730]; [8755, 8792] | 0.3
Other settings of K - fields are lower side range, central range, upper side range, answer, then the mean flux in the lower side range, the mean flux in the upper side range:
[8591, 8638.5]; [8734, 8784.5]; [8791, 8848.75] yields 0.4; 48.9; 46.3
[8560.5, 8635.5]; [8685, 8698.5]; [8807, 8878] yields -0.2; 48.6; 46.4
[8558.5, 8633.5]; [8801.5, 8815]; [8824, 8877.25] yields 0.0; 48.5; 46.3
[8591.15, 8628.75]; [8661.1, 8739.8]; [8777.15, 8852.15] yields 1.4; 48.9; 46.6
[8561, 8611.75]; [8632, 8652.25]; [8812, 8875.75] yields -0.4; 48.1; 46.4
